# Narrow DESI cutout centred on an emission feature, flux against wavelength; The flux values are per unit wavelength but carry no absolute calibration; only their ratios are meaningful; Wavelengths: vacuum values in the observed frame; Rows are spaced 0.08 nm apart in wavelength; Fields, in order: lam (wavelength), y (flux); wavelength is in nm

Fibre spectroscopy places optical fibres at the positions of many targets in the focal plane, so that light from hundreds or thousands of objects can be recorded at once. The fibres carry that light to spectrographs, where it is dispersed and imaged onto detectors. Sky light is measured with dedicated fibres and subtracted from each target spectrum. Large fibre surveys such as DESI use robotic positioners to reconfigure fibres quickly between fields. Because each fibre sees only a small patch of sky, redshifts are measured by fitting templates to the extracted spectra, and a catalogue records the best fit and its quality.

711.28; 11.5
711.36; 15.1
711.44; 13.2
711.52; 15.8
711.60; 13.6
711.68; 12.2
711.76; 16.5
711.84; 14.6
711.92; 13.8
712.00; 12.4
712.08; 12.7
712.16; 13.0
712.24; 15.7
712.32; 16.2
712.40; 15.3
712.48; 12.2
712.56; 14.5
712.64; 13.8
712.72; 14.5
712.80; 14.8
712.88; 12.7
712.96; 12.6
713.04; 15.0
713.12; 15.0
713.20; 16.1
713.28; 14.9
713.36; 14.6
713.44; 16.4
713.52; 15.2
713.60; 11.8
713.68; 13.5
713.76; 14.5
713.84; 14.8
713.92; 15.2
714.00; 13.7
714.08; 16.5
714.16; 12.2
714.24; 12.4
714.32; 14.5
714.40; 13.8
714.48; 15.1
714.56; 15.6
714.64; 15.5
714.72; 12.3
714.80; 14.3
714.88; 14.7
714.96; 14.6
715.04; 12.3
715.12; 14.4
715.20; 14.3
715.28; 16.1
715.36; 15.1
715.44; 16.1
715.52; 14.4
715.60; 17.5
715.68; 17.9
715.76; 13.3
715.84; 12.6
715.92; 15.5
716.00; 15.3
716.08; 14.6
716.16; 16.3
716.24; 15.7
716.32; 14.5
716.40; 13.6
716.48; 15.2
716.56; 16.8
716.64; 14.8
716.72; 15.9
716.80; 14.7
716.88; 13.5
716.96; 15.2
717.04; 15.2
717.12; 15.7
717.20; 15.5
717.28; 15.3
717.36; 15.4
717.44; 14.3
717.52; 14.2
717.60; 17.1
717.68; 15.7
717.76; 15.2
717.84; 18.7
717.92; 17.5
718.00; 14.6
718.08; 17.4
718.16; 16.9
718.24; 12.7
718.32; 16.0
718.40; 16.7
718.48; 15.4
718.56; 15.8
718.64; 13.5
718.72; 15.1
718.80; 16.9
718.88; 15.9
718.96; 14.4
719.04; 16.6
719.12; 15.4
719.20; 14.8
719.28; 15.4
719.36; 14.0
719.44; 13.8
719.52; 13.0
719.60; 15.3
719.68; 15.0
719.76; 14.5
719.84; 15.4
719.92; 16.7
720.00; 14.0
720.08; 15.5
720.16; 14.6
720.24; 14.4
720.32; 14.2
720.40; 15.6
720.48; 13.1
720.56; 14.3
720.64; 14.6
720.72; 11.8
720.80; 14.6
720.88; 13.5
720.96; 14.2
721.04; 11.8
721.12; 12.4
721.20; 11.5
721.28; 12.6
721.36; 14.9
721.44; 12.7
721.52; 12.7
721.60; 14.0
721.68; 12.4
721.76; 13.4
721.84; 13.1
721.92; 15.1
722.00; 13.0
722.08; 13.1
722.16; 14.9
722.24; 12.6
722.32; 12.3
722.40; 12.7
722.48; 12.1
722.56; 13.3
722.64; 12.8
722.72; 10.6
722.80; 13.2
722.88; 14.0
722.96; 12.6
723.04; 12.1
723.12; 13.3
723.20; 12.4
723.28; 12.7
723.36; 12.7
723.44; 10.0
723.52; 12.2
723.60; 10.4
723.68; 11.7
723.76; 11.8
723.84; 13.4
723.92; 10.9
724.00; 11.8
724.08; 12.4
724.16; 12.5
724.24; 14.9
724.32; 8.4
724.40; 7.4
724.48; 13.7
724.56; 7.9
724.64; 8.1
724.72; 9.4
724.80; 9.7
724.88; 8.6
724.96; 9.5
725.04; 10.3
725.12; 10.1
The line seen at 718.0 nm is C III]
